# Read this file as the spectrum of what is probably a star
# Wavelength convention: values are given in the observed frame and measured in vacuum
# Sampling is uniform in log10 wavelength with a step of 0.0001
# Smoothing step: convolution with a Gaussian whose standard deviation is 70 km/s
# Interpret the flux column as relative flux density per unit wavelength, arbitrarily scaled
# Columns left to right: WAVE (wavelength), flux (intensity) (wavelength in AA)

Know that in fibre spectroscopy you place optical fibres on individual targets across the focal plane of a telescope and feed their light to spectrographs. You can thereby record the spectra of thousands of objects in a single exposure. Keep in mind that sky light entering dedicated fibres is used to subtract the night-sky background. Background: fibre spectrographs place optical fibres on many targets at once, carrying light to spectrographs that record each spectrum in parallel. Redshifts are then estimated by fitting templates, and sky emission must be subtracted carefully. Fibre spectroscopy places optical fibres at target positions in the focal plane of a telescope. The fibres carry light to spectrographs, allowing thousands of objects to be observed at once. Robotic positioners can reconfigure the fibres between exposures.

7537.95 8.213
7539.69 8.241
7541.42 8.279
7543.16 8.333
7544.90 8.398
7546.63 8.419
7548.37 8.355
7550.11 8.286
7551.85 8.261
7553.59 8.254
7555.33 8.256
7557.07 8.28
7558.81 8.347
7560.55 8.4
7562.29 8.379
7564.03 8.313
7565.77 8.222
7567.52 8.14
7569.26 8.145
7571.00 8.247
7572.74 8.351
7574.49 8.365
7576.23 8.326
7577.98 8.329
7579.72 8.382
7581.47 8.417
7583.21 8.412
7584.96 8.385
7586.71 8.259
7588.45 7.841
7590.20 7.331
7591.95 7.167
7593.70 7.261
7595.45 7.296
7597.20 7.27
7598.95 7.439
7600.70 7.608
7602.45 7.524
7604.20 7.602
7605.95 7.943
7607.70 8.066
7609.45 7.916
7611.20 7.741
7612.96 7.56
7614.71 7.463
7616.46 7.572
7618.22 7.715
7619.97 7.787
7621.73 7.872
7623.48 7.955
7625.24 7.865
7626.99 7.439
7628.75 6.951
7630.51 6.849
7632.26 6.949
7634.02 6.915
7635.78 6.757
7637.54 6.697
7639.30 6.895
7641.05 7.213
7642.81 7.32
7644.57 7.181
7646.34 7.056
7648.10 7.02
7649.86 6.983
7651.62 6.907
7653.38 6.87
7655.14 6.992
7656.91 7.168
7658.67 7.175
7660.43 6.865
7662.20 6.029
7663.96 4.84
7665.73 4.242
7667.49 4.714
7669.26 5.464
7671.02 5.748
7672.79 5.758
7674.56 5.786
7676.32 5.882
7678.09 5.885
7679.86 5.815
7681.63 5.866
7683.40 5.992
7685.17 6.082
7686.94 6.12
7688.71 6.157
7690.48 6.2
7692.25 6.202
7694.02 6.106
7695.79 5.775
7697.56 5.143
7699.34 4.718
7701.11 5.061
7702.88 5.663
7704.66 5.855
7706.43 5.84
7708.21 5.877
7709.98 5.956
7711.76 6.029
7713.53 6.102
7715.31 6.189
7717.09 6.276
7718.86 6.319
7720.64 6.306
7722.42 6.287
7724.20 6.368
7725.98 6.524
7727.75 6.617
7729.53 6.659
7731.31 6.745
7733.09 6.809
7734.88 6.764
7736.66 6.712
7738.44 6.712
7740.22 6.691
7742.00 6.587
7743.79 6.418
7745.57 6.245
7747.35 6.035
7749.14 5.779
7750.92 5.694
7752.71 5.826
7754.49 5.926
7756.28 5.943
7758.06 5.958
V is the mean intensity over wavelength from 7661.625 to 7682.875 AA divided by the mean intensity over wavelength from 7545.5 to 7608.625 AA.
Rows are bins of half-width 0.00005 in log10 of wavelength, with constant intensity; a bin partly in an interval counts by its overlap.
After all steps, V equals 0.7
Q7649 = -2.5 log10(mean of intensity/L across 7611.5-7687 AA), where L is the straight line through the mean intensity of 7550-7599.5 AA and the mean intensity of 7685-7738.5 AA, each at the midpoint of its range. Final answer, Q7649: 0.06 mag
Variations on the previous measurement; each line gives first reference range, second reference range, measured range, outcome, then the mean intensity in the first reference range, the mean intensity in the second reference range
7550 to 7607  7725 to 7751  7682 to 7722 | 0.16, 8.03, 6.49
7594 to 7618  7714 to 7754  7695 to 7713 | 0.19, 7.61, 6.38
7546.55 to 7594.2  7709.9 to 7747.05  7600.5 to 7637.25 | 0.02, 8.19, 6.45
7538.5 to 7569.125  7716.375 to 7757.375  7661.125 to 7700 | 0.22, 8.3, 6.36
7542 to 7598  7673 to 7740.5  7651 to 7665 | 0.04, 8.14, 6.1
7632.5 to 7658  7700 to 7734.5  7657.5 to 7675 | 0.19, 7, 6.18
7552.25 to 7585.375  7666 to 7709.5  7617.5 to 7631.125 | -0.07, 8.31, 5.72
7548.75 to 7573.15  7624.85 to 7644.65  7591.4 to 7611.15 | 0.01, 8.28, 7.07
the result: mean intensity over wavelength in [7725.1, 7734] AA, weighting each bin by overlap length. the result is 6.67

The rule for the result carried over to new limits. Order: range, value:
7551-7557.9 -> 8.26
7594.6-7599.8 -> 7.33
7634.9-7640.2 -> 6.79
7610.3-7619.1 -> 7.61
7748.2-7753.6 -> 5.76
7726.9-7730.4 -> 6.64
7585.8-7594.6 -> 7.57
